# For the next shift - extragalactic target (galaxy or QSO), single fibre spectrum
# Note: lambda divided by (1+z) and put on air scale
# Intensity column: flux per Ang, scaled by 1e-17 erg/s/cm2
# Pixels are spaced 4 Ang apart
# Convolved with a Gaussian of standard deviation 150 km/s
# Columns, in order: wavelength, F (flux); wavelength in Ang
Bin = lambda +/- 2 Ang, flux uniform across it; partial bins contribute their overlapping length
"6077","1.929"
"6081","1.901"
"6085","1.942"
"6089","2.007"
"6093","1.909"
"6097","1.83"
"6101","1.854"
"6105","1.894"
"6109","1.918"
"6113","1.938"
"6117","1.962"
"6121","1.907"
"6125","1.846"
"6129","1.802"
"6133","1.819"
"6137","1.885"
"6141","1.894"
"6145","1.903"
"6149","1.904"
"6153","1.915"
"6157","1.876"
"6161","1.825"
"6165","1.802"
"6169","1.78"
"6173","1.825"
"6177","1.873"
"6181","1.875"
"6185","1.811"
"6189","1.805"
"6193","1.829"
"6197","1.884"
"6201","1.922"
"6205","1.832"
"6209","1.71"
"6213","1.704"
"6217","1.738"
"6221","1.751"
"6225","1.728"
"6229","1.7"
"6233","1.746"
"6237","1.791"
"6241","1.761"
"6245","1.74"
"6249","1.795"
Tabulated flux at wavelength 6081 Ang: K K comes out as 1.901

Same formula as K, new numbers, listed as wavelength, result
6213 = 1.704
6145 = 1.903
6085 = 1.942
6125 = 1.846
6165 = 1.802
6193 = 1.829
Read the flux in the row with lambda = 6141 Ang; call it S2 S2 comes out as 1.894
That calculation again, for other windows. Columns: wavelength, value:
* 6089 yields 2.007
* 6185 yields 1.811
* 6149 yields 1.904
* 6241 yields 1.761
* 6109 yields 1.918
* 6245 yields 1.74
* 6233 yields 1.746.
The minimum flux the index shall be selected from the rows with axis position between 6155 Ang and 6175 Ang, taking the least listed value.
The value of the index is 1.78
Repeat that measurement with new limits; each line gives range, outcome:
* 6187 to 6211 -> 1.71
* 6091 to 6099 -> 1.83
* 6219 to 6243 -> 1.7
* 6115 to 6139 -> 1.802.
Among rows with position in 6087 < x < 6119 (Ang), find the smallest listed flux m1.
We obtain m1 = 1.83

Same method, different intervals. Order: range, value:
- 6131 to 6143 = 1.819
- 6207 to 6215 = 1.704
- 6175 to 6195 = 1.805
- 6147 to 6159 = 1.876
